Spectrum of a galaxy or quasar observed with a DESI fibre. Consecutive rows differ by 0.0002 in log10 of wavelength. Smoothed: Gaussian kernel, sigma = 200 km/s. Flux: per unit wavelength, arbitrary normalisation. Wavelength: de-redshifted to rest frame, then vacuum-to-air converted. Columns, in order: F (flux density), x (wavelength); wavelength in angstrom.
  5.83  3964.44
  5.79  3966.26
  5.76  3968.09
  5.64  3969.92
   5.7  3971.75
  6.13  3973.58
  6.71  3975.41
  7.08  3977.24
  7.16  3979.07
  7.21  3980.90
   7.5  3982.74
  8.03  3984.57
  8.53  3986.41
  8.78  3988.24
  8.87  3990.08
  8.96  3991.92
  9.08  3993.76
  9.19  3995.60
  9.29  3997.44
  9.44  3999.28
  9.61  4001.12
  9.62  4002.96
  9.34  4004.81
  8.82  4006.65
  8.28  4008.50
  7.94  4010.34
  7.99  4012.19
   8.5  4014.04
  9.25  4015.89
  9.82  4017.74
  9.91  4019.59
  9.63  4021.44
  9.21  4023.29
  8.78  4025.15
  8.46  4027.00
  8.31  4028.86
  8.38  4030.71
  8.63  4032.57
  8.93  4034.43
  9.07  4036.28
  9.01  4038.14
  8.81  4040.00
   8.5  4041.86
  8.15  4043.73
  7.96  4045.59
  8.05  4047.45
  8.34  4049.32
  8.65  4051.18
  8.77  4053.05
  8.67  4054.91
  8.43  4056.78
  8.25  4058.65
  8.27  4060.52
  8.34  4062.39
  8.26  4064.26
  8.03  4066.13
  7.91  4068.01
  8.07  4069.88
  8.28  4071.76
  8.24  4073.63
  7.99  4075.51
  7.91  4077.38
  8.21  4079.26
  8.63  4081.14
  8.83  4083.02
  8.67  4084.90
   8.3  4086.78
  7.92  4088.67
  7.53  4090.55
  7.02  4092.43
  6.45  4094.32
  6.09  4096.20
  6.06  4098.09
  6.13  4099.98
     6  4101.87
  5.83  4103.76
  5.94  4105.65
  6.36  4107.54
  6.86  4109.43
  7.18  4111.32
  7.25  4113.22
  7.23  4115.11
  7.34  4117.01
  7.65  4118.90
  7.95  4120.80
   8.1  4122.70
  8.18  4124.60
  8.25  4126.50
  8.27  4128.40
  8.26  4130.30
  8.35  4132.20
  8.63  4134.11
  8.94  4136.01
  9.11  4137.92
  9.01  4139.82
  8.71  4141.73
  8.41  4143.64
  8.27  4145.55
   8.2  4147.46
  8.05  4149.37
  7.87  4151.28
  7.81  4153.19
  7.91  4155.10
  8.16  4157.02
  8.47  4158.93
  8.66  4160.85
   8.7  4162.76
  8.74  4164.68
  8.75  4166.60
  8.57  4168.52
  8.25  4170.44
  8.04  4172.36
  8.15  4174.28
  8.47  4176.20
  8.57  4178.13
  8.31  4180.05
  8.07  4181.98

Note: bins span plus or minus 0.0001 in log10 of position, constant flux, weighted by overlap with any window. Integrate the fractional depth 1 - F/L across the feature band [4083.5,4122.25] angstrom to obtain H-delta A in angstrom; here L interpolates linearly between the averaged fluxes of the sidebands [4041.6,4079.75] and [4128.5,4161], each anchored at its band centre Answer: 6.0 angstrom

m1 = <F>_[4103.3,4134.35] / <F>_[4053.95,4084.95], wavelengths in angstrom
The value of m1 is 0.9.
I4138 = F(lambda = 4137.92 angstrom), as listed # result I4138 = 9.11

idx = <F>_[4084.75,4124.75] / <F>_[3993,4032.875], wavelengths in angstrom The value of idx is 0.78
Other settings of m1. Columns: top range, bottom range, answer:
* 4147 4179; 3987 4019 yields 0.92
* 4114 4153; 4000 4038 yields 0.92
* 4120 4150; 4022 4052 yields 0.98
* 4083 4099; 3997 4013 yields 0.82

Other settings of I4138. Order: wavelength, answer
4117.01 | 7.34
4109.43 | 6.86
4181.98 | 8.07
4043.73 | 8.15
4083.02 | 8.83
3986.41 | 8.53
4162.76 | 8.7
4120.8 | 7.95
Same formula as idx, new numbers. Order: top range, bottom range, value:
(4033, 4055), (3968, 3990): 1.20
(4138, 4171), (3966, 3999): 1.11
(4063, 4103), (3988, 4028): 0.85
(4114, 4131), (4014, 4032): 0.87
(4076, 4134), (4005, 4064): 0.86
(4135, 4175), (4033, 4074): 1.00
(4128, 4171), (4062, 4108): 1.13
